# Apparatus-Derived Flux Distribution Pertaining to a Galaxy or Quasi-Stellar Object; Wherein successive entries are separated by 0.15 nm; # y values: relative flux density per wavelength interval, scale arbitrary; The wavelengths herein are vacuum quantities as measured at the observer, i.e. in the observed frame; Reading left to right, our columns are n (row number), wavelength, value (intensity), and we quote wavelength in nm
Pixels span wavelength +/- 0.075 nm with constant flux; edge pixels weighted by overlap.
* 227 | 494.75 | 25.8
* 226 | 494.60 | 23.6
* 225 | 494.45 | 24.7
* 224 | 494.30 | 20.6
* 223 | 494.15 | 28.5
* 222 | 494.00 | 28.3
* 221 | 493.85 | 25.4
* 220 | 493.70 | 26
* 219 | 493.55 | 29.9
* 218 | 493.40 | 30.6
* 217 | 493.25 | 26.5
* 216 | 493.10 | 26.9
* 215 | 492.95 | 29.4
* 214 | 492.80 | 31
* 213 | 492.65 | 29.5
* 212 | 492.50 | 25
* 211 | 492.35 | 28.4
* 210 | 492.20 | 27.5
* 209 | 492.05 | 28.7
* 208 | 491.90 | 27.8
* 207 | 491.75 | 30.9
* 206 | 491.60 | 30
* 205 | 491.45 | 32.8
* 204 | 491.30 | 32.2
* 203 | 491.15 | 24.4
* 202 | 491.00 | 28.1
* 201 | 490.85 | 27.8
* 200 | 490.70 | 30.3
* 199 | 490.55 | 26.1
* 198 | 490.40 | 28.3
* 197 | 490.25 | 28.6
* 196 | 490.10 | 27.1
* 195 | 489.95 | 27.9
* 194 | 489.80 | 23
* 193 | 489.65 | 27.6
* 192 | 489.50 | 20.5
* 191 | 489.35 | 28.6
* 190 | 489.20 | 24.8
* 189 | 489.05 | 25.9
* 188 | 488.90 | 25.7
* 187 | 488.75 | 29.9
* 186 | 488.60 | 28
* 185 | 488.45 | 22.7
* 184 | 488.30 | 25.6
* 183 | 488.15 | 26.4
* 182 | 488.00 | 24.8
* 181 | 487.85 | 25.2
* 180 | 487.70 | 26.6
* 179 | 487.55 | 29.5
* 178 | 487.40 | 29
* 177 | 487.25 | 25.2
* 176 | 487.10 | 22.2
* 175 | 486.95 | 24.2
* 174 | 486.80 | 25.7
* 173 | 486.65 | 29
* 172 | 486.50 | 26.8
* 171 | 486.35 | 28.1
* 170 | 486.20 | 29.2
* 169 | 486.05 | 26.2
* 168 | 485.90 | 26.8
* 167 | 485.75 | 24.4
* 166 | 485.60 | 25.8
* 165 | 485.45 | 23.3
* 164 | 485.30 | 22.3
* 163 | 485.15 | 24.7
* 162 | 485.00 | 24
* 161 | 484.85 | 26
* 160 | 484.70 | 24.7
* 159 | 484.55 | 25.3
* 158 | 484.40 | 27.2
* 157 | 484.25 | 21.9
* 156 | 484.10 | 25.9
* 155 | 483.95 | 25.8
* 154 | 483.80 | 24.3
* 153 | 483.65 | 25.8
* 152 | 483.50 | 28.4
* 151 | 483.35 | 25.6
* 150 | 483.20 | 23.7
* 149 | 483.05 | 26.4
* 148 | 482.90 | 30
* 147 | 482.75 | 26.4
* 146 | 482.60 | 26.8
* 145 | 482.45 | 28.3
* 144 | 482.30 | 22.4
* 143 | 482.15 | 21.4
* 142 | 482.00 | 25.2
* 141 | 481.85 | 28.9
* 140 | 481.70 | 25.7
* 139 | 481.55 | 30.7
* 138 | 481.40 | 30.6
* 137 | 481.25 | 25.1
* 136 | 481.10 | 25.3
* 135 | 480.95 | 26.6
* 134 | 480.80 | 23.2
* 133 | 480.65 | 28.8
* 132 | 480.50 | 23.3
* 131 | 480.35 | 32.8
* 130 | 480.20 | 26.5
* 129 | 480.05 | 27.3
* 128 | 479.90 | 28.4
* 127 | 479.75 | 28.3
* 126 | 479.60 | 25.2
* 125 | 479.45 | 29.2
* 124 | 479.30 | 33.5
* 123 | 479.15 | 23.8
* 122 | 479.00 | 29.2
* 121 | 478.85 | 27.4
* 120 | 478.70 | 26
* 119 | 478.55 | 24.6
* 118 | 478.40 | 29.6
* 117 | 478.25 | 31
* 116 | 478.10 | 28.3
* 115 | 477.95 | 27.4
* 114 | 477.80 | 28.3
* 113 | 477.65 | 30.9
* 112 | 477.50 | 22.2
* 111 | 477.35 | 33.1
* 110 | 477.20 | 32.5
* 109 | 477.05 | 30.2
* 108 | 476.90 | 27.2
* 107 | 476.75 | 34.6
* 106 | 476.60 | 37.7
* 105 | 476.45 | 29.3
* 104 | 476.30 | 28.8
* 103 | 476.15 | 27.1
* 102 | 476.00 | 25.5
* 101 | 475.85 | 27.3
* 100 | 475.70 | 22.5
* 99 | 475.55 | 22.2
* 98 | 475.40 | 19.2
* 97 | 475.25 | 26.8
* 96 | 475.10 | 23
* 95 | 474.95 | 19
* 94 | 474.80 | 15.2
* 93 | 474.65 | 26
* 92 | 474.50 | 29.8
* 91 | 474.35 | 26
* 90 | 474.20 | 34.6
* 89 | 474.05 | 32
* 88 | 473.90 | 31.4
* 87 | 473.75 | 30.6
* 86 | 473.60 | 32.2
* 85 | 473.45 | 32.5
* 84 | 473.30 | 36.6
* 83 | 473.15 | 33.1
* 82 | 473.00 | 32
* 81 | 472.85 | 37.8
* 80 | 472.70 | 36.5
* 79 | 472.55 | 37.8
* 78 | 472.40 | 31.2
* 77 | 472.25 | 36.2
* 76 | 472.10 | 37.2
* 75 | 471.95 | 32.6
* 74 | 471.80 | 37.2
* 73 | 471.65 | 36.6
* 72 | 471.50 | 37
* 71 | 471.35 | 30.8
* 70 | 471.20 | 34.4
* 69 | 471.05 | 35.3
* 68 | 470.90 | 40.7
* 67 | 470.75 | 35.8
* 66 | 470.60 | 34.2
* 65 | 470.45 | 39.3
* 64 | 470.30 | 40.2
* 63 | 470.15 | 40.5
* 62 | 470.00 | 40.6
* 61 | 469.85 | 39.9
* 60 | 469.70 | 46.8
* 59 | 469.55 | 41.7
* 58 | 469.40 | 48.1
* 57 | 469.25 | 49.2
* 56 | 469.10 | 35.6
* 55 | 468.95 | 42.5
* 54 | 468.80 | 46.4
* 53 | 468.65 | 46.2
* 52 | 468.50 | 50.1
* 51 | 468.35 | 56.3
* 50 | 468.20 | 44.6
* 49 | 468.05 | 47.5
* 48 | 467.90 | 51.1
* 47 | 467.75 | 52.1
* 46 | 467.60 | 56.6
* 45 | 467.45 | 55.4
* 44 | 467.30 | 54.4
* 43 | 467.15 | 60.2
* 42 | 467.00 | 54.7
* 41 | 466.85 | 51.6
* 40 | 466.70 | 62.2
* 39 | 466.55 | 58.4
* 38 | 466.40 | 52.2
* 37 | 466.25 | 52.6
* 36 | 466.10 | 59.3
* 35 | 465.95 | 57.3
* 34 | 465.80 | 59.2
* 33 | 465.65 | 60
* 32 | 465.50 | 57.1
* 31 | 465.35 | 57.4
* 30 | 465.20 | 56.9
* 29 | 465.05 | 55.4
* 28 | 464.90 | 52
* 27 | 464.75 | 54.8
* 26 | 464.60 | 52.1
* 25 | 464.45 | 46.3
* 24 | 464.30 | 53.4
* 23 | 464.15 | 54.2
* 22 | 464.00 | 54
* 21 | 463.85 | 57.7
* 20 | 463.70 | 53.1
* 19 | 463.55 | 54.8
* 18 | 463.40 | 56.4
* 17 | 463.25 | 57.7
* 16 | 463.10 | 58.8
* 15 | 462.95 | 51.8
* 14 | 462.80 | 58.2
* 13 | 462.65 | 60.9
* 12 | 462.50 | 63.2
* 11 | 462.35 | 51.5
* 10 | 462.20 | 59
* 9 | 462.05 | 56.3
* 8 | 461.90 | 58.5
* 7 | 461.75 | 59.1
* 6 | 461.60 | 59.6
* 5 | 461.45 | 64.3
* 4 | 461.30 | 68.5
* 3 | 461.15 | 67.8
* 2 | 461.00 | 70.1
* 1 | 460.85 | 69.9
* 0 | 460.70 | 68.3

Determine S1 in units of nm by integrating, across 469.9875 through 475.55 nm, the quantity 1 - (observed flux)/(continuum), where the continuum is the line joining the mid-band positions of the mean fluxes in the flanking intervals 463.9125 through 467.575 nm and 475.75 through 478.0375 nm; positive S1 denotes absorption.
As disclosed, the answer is 0.96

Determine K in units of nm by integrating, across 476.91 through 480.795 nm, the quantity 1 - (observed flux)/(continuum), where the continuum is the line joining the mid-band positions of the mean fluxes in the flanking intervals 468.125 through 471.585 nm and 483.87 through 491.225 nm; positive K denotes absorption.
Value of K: 0.63 nm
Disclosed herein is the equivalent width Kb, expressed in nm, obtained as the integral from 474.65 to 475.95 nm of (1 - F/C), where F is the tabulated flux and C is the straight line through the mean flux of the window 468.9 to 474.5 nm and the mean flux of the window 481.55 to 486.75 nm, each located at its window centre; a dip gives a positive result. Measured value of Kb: 0.44 nm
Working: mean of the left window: 36.5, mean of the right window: 25.9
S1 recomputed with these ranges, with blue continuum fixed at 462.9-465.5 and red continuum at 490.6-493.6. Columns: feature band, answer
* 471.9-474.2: 0.62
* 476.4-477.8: 0.39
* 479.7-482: 0.70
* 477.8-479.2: 0.47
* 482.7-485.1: 0.71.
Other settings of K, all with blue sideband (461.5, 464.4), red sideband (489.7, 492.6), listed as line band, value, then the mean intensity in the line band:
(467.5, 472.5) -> 0.81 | 41.7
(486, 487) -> 0.18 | 27.1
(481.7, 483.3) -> 0.48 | 25.9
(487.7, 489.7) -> 0.31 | 25.8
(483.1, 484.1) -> 0.28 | 25.6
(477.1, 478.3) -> 0.36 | 29.2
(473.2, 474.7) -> 0.47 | 31.3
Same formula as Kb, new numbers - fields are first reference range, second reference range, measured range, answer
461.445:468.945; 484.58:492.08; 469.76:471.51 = 0.39 nm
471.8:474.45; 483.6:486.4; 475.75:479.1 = 0.18 nm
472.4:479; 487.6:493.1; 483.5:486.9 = 0.28 nm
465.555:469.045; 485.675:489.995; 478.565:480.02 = 0.38 nm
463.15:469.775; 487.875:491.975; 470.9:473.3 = 0.59 nm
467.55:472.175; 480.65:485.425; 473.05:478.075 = 0.95 nm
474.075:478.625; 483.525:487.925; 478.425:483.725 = -0.07 nm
